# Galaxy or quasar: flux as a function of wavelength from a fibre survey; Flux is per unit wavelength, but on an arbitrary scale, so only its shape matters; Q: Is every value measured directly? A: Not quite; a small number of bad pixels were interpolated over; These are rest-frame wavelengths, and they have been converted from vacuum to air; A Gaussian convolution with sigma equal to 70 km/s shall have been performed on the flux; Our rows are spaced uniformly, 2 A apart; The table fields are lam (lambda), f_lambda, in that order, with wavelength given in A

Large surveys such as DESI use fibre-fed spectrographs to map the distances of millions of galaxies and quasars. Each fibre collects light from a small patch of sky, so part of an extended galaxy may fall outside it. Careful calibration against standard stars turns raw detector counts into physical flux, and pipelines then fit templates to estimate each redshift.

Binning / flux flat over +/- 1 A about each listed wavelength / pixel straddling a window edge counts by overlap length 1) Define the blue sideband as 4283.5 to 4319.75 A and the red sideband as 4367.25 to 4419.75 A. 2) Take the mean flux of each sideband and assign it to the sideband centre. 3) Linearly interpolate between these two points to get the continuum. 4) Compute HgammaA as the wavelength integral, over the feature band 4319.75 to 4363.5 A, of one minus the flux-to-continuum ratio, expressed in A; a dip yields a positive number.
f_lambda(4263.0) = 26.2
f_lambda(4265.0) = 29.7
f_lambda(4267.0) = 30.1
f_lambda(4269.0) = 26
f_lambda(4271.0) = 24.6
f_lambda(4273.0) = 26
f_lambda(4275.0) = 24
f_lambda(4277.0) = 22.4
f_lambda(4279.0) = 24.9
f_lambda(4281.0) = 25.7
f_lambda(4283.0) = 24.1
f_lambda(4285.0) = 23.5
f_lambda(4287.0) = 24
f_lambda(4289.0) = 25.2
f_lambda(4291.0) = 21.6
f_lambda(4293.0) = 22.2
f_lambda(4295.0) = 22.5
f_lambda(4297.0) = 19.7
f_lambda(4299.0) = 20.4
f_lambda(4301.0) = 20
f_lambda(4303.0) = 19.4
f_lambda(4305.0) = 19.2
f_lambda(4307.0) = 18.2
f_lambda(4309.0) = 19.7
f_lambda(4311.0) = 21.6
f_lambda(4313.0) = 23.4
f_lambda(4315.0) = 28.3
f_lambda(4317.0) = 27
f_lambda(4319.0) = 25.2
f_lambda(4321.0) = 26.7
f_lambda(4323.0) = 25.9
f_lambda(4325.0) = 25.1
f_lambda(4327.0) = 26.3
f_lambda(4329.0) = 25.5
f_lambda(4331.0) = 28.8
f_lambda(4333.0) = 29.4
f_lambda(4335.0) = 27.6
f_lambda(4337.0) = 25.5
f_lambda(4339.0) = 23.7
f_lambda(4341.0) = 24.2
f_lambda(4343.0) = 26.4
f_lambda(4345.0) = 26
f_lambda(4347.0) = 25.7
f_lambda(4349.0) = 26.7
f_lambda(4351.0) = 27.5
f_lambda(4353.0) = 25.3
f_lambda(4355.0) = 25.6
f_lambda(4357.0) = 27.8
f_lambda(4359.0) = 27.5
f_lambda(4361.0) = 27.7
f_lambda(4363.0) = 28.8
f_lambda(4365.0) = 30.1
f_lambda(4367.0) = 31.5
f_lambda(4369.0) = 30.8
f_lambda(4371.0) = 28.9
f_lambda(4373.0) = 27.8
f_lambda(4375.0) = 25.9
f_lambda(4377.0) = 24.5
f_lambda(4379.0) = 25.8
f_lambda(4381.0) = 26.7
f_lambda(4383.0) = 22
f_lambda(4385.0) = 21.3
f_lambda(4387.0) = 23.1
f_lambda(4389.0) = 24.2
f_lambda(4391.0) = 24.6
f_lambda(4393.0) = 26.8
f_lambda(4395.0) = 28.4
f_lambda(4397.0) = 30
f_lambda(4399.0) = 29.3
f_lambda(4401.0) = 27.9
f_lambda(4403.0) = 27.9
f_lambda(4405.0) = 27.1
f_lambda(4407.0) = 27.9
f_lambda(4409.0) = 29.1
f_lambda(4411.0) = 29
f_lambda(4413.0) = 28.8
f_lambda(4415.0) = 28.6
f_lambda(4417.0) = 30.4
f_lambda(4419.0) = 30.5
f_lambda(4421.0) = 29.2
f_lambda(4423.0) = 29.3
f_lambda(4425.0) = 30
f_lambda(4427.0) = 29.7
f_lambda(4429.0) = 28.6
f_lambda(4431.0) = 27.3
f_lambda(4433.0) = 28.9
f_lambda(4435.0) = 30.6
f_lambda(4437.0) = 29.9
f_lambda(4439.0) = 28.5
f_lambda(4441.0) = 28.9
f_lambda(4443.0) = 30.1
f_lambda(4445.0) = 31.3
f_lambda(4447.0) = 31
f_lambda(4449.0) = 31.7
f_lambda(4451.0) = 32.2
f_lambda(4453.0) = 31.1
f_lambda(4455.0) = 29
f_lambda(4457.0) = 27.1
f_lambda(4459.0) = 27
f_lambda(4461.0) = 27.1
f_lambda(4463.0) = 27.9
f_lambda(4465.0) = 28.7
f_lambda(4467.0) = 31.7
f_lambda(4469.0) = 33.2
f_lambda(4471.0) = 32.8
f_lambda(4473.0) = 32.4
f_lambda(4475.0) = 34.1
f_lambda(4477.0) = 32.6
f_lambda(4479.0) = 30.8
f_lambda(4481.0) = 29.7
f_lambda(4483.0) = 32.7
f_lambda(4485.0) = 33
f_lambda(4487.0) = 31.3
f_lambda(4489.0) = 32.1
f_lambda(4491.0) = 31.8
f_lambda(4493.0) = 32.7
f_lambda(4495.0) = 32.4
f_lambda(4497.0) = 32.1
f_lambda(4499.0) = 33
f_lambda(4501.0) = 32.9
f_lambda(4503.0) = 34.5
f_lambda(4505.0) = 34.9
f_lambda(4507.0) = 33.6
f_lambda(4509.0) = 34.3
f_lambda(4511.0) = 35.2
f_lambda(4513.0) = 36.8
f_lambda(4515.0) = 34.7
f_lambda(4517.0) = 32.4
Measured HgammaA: -3.69 A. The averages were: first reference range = 22.3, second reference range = 27.2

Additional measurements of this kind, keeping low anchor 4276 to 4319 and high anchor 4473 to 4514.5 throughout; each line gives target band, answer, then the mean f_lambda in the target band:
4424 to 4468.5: 1.43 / 29.5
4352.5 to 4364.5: -0.69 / 27.3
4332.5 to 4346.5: -0.66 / 26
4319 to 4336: -1.84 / 26.8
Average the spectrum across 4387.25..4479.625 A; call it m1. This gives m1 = 29.4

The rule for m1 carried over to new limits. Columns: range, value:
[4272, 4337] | 23.9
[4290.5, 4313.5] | 20.6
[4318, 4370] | 27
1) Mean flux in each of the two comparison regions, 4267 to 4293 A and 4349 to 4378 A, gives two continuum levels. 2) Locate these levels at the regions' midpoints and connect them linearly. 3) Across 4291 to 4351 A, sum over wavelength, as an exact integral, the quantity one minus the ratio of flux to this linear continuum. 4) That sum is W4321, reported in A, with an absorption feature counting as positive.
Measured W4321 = 4.6 A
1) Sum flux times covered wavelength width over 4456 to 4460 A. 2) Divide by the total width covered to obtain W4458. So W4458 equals 27.1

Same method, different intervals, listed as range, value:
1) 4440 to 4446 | 30.1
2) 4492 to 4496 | 32.5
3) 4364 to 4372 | 30.3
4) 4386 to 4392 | 24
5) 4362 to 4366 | 29.5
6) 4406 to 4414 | 28.7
